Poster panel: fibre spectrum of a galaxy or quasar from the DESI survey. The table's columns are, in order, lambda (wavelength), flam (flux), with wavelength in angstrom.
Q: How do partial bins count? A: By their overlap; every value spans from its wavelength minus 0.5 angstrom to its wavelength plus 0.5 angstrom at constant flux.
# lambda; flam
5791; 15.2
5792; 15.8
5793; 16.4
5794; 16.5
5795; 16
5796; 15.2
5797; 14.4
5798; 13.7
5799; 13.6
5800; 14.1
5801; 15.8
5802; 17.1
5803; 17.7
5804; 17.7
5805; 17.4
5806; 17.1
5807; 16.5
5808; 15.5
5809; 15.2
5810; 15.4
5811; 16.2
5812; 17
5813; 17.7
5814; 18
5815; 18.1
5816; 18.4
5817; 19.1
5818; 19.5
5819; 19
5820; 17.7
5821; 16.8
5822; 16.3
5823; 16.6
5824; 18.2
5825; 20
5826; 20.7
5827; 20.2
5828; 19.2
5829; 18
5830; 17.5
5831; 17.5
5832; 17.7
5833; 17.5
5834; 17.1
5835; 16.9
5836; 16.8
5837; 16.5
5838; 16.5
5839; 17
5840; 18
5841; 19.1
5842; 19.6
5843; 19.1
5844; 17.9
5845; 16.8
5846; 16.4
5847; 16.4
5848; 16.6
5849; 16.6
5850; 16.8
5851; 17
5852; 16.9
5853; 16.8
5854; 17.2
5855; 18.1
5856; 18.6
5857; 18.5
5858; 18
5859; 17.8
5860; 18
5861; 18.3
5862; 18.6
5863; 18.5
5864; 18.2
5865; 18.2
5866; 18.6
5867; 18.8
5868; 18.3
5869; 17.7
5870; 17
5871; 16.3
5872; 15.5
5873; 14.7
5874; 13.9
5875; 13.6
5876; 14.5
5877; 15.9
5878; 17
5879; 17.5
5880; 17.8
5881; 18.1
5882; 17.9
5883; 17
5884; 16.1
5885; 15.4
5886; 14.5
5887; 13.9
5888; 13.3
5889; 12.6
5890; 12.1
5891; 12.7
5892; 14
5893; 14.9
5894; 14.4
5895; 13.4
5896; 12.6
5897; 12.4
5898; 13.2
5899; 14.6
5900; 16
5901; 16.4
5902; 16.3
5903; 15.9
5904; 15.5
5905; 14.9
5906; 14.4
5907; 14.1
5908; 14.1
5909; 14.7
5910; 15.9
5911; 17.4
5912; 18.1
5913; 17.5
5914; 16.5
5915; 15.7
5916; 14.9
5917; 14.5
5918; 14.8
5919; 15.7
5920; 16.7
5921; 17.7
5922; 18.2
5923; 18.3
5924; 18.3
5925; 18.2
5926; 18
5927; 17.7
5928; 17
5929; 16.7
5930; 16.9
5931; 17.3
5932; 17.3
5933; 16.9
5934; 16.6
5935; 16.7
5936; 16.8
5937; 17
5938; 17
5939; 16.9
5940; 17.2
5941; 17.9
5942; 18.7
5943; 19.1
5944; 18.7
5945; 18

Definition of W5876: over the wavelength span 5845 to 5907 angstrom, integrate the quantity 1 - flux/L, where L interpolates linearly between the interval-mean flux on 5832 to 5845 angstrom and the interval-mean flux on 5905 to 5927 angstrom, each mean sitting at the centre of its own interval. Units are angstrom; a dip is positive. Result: 3.5 angstrom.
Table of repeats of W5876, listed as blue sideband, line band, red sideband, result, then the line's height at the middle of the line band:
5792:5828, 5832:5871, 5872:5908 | -4.2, 15.9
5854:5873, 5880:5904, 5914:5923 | 3.1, 17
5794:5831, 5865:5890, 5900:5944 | 1.2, 16.9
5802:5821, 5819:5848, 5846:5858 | -0.8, 17.3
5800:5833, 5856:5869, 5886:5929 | -1.4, 16.5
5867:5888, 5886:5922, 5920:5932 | 4.3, 16.9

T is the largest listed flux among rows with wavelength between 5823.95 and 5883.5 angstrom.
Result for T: 20.7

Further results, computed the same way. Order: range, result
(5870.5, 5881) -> 18.1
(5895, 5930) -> 18.3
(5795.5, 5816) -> 18.4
